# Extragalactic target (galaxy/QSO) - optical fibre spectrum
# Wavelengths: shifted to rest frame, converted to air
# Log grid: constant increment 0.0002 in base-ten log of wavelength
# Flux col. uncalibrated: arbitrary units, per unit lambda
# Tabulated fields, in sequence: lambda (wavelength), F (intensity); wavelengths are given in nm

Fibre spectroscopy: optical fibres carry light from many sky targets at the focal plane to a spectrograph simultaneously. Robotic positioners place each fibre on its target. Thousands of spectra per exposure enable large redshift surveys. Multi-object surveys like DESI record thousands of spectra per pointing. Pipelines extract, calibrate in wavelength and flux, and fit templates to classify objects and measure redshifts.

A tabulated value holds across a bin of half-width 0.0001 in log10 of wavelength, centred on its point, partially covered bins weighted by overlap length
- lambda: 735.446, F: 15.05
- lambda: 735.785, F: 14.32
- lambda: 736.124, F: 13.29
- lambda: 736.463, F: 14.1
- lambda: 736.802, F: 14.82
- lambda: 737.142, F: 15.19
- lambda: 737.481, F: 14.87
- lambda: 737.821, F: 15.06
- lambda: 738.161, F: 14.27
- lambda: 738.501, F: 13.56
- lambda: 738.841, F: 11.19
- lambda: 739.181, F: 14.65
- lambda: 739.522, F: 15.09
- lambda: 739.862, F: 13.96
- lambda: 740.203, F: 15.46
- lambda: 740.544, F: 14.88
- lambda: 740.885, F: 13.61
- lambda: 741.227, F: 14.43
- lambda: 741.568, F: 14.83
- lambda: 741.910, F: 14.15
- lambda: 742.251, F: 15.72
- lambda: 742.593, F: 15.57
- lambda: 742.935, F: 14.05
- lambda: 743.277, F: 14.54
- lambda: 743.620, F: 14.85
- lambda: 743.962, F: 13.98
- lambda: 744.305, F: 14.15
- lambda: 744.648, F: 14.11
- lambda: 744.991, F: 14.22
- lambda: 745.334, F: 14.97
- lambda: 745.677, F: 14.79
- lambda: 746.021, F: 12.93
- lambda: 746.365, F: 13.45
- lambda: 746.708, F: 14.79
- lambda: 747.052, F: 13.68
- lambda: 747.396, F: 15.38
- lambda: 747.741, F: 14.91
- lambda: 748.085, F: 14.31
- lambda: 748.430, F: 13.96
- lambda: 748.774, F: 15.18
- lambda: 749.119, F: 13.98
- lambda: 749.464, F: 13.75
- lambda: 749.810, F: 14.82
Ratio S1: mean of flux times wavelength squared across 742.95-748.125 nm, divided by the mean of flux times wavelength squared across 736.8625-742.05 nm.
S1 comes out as 1.0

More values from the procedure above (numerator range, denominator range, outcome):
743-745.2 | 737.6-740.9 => 1.02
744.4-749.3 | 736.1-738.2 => 1.01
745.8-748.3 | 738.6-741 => 1.03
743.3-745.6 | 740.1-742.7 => 0.98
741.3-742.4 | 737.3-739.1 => 1.08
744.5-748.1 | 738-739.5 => 1.08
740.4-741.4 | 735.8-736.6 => 1.05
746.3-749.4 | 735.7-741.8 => 1.03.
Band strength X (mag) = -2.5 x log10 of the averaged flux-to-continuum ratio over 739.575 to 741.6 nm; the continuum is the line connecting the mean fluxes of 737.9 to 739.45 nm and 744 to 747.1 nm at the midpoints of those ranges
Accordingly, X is -0.06 mag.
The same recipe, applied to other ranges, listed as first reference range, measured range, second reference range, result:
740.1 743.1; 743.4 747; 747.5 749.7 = 0.03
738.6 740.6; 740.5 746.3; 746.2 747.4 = -0.02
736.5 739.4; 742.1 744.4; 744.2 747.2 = -0.04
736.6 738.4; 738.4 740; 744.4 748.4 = 0.08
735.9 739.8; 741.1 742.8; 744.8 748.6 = -0.05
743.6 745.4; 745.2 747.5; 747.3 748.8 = 0.02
